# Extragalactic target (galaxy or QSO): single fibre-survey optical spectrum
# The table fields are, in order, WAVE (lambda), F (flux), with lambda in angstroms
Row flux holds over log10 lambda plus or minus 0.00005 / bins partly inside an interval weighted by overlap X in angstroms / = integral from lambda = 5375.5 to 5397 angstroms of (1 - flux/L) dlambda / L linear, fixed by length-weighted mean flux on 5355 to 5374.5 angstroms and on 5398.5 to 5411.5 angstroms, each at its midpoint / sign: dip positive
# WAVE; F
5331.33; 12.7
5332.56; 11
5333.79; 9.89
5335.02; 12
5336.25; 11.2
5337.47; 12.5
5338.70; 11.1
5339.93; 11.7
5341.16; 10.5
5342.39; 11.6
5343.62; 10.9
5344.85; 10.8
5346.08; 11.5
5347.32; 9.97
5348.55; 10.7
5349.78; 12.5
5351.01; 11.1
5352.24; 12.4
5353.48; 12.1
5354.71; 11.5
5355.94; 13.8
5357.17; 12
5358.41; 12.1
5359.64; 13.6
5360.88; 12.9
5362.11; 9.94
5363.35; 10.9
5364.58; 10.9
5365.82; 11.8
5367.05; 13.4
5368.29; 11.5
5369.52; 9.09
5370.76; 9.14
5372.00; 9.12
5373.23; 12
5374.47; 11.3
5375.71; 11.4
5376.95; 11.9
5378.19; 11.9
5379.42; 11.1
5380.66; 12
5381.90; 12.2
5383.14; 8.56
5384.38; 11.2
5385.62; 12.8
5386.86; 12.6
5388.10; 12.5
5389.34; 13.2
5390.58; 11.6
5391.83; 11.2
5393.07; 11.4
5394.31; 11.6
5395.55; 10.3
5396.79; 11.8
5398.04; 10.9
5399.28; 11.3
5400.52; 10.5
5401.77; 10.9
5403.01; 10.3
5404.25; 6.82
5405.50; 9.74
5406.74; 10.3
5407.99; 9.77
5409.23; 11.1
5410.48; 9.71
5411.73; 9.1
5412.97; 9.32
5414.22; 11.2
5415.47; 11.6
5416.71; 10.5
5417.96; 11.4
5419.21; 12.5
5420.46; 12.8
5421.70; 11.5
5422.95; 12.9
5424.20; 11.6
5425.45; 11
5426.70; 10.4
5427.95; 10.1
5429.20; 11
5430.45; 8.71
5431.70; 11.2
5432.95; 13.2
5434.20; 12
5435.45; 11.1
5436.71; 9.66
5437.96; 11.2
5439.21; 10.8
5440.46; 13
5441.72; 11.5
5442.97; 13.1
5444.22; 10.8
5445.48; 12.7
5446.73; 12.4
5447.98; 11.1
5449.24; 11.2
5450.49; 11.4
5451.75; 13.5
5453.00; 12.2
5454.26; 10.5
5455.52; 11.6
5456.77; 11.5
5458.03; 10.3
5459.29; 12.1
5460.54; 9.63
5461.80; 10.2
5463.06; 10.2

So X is -1.9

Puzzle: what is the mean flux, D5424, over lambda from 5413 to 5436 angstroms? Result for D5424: 11.3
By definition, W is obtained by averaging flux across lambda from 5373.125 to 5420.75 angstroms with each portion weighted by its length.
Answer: 11.1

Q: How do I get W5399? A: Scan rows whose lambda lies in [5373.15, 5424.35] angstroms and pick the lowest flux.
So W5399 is 6.82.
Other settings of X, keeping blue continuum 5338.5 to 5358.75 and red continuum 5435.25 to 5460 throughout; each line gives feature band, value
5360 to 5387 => 0.70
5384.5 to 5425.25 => 1.69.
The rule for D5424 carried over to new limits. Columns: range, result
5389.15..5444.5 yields 11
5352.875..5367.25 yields 12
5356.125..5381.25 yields 11.4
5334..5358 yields 11.5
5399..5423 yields 10.6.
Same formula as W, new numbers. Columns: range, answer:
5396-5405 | 10.3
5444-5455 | 11.8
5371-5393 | 11.5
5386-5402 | 11.6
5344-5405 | 11.3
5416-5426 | 11.8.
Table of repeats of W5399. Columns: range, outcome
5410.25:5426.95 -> 9.1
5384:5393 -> 11.2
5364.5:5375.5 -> 9.09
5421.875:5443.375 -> 8.71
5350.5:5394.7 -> 8.56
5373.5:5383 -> 11.1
